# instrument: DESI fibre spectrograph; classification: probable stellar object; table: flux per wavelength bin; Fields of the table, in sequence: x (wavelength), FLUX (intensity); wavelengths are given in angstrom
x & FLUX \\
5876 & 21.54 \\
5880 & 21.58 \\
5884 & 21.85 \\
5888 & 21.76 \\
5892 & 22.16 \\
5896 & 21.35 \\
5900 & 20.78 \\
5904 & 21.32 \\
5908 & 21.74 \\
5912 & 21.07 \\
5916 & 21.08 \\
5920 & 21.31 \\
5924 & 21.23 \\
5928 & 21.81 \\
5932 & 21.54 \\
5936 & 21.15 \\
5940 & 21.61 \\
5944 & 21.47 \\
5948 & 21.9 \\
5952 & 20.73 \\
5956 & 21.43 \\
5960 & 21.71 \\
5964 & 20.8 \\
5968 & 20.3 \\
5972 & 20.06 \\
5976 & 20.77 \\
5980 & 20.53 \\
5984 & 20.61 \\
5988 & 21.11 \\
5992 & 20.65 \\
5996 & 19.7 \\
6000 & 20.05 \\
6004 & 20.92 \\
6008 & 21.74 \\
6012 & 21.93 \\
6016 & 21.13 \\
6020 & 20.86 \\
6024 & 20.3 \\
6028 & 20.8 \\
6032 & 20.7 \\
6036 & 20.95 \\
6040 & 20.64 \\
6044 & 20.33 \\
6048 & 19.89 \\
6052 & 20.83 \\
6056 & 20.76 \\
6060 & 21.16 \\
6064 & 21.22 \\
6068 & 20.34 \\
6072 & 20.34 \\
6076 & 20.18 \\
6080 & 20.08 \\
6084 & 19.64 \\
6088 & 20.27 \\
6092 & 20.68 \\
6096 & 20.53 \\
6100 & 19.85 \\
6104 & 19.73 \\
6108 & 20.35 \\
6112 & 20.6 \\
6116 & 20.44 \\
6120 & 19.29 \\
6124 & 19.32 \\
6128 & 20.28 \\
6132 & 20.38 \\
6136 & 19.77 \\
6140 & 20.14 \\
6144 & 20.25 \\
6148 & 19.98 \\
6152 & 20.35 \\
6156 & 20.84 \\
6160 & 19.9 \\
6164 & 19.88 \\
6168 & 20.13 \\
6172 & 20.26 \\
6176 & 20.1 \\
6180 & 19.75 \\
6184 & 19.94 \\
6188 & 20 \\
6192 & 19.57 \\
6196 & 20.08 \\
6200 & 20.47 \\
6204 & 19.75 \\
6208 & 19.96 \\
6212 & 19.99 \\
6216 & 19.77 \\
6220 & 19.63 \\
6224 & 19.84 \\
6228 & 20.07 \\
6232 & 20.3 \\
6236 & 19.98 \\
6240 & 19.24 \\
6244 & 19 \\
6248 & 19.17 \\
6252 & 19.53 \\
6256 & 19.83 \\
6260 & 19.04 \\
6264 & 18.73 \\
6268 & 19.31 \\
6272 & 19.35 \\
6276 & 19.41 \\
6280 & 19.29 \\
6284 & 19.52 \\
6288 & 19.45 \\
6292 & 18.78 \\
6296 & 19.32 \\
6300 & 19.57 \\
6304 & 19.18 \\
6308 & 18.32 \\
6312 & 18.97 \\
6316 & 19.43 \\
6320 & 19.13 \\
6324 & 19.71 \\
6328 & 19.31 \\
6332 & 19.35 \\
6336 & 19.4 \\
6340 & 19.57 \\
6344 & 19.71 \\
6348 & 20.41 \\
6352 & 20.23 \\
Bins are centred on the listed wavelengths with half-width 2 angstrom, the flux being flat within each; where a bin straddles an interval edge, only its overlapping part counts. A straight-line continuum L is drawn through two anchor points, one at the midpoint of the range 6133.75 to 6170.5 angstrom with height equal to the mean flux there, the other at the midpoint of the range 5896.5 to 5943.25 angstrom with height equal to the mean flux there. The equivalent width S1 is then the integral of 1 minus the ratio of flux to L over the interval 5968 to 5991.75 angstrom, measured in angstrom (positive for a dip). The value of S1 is 0.5 angstrom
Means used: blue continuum 21.3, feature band 20.6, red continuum 20.1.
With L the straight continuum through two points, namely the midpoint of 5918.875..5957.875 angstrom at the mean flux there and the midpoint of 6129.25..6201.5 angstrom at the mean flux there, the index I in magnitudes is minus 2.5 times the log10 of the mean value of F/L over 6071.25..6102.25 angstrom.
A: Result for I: 0.02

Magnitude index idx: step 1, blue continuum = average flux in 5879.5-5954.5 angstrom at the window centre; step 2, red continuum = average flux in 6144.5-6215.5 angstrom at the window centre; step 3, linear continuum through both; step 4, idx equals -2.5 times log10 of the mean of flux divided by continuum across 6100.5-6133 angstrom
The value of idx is 0.02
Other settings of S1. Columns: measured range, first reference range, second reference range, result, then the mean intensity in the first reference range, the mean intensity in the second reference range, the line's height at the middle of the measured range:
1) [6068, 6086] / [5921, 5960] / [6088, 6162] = 0.3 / 21.4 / 20.2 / 20.5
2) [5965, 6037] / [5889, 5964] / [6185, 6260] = 0.9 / 21.4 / 19.8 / 21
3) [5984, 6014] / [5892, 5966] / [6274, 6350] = 0.2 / 21.4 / 19.4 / 21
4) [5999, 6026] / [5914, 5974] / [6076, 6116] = -0.3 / 21.2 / 20.2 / 20.8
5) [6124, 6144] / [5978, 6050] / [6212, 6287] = 0.0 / 20.7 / 19.5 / 20.1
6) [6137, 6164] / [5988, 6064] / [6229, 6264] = -0.2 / 20.8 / 19.5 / 20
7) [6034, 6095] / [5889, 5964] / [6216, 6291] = 0.3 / 21.4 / 19.5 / 20.6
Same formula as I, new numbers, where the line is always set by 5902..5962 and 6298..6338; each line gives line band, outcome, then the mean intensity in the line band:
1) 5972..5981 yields 0.03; 20.5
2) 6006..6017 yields -0.03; 21.6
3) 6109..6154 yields 0.01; 20.1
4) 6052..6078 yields 0.00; 20.7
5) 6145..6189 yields 0.00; 20.1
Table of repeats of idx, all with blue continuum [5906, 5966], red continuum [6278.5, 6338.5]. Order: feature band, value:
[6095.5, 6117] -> 0.01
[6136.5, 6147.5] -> 0.00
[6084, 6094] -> 0.01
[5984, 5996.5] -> 0.02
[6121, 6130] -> 0.03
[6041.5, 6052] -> 0.02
